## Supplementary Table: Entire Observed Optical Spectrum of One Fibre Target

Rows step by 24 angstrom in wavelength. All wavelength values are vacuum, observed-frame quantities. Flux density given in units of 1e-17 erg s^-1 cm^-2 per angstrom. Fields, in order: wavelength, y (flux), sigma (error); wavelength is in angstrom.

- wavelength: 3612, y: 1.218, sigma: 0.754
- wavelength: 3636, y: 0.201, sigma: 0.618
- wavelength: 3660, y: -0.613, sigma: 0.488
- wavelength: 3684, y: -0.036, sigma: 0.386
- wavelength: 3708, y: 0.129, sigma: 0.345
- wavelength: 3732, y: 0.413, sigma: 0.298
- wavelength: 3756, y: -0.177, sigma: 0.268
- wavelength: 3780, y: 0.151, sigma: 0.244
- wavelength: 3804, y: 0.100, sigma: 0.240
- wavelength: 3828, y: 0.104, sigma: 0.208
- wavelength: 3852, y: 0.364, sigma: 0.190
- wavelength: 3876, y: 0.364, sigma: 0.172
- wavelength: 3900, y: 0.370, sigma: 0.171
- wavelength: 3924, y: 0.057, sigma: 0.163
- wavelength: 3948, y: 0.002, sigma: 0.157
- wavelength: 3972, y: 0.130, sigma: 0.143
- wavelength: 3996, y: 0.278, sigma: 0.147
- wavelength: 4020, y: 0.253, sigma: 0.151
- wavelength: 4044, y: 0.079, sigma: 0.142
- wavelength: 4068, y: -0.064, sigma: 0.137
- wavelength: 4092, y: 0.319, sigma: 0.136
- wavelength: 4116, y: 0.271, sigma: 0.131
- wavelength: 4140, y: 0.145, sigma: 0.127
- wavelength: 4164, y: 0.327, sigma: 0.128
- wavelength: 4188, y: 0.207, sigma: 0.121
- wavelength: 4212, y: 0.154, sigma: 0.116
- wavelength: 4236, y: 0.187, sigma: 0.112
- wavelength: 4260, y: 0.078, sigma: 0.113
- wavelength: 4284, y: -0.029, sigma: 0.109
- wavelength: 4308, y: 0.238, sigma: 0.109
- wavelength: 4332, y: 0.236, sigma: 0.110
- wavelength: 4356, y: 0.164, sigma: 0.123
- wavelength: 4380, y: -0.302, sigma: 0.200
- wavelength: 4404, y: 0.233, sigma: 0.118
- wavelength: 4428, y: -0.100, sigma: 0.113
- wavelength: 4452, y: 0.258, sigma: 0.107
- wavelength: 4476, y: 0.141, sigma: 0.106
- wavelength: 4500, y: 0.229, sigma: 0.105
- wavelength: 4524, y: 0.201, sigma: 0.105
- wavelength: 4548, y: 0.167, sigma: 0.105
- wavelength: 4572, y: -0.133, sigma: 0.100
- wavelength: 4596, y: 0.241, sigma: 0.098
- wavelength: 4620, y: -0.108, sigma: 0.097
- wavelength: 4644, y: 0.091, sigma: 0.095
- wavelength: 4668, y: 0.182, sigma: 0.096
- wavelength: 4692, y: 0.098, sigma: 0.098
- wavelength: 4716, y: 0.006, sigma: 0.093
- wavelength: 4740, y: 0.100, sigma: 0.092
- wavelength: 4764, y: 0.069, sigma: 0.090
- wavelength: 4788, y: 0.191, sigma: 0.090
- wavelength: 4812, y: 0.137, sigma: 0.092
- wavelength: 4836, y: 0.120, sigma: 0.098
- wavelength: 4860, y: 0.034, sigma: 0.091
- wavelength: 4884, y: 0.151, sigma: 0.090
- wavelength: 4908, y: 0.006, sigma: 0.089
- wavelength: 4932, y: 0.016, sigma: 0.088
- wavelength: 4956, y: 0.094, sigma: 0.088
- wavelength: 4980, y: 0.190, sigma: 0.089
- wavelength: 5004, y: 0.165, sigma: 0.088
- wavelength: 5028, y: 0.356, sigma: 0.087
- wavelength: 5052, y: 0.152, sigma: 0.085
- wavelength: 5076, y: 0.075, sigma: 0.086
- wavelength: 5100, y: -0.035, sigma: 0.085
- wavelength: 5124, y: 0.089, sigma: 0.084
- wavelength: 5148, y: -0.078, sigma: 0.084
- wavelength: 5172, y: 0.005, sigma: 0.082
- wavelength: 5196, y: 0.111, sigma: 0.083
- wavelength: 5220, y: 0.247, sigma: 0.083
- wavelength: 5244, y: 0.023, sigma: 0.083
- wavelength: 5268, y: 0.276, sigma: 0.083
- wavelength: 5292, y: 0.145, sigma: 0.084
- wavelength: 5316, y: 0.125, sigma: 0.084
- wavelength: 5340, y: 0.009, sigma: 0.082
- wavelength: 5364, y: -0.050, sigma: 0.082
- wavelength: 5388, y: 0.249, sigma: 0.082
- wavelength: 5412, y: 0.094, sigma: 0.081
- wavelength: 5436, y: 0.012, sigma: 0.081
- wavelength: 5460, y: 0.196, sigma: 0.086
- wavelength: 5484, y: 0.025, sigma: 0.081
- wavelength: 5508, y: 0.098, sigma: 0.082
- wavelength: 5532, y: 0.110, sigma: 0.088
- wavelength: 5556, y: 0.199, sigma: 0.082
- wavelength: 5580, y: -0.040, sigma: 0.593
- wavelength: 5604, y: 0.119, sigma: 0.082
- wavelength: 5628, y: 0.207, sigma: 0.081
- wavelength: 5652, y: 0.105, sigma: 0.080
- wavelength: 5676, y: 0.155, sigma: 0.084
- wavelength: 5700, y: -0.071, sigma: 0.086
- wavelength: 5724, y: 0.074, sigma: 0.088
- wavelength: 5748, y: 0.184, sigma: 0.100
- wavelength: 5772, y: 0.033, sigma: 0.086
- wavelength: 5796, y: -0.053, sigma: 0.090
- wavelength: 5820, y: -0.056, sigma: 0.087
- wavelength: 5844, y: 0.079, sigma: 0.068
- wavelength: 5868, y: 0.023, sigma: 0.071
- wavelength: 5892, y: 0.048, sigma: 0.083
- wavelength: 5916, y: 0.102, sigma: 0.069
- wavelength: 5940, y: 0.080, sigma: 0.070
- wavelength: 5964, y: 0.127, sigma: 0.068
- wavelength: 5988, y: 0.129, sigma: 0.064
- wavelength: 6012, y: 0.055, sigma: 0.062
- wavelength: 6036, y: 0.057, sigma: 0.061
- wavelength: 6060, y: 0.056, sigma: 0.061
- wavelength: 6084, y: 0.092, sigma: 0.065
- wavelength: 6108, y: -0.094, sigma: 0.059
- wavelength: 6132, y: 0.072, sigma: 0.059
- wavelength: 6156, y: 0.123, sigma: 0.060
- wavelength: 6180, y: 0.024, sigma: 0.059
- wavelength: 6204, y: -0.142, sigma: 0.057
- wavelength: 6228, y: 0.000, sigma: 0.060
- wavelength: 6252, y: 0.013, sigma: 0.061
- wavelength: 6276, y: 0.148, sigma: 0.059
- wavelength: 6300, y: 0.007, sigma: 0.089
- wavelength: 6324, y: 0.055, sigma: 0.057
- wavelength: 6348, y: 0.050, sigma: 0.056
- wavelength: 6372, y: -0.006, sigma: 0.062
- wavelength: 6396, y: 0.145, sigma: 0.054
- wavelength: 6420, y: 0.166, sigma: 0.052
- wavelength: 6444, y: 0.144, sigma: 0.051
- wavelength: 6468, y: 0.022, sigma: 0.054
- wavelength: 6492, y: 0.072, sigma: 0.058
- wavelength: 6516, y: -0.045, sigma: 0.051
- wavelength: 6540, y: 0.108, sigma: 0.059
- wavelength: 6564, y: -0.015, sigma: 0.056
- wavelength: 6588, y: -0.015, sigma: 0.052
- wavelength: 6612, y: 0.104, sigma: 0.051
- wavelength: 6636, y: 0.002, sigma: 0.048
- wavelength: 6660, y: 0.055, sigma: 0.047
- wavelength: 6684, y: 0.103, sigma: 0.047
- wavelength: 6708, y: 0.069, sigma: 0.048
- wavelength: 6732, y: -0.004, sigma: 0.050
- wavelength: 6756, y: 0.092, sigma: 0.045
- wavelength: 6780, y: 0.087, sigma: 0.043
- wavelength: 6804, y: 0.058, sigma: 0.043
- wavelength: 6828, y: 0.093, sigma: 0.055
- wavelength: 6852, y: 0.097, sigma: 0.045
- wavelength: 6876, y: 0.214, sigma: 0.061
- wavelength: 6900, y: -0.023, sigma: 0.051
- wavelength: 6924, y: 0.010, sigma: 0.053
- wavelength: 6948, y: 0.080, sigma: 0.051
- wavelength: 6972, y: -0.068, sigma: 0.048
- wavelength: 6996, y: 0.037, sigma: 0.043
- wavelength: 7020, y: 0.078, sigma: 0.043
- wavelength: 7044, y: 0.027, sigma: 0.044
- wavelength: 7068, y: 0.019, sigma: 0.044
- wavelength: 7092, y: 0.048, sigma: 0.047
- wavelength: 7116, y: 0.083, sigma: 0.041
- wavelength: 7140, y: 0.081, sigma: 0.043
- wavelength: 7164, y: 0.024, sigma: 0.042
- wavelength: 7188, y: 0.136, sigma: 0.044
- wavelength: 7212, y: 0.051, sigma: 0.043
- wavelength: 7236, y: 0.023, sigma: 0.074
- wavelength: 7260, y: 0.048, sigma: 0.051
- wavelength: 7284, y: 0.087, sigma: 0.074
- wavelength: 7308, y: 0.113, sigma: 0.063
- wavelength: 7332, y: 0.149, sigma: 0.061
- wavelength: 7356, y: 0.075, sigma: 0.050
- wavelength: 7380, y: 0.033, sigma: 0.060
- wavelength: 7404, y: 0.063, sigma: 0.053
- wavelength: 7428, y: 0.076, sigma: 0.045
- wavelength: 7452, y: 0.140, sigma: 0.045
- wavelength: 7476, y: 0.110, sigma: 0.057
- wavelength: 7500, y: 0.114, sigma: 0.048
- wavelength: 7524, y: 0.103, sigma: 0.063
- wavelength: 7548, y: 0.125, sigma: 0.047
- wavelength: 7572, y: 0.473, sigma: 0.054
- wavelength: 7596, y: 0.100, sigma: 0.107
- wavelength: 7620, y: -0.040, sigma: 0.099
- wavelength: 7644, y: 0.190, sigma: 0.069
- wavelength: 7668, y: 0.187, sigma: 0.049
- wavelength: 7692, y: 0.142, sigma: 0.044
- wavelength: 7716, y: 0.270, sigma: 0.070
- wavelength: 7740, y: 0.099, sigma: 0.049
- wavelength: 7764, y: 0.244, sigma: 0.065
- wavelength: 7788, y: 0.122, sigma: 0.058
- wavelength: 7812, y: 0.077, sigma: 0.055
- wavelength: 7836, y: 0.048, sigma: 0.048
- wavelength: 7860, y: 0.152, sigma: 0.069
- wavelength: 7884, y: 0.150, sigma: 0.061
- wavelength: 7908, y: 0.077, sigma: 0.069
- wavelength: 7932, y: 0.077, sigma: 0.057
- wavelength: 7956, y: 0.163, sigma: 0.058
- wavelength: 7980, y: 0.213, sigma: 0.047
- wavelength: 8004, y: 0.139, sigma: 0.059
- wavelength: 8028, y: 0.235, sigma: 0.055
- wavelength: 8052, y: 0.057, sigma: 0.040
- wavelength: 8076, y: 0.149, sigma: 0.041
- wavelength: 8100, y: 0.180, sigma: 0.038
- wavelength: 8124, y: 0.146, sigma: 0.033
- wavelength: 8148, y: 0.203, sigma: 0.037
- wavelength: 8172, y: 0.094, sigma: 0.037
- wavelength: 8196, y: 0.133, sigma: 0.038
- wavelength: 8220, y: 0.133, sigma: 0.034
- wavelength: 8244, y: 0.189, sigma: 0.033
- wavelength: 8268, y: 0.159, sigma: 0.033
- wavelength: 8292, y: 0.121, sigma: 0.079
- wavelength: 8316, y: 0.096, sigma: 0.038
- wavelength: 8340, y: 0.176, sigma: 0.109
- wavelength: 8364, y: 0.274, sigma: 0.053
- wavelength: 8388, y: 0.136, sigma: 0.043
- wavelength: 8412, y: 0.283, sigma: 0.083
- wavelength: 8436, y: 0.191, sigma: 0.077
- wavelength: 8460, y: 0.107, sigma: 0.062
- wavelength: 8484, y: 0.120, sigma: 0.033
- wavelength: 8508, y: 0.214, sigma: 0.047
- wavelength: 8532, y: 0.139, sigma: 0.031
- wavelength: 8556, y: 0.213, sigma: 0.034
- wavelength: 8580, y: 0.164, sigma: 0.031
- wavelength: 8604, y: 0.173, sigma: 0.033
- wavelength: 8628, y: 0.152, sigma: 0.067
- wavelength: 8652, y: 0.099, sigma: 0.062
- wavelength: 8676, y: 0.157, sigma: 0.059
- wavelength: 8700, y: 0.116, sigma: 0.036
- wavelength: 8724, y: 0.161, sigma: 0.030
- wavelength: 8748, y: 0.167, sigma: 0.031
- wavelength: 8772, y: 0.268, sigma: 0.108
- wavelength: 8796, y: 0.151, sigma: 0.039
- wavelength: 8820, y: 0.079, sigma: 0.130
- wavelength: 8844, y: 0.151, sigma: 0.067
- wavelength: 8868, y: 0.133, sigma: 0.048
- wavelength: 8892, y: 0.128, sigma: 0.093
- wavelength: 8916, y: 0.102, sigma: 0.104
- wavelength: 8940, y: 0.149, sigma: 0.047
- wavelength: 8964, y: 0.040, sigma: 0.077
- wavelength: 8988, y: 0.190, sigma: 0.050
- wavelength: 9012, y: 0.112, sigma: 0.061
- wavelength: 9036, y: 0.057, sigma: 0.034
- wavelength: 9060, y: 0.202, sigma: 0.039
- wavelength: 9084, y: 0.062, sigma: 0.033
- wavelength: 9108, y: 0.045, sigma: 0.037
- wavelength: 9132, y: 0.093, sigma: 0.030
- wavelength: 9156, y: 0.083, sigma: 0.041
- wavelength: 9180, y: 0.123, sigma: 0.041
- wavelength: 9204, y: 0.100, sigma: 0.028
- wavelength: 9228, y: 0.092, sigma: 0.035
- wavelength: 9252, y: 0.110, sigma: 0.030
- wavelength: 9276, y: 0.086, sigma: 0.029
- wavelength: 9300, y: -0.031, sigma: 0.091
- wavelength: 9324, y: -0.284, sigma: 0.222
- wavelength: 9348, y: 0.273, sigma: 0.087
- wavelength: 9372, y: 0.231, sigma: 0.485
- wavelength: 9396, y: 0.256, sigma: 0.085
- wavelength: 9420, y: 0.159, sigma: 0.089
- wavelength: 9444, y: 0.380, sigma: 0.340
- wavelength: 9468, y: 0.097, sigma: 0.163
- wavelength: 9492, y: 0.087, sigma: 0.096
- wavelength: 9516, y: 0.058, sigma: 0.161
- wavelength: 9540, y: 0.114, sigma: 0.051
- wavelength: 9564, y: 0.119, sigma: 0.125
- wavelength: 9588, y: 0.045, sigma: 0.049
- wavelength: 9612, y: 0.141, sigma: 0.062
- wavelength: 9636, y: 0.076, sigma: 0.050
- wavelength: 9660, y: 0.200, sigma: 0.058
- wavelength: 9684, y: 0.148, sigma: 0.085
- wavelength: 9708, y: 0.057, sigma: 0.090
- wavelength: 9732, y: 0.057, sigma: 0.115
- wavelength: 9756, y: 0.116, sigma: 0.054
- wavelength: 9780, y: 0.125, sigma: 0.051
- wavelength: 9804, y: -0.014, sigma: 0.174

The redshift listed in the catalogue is 1.03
